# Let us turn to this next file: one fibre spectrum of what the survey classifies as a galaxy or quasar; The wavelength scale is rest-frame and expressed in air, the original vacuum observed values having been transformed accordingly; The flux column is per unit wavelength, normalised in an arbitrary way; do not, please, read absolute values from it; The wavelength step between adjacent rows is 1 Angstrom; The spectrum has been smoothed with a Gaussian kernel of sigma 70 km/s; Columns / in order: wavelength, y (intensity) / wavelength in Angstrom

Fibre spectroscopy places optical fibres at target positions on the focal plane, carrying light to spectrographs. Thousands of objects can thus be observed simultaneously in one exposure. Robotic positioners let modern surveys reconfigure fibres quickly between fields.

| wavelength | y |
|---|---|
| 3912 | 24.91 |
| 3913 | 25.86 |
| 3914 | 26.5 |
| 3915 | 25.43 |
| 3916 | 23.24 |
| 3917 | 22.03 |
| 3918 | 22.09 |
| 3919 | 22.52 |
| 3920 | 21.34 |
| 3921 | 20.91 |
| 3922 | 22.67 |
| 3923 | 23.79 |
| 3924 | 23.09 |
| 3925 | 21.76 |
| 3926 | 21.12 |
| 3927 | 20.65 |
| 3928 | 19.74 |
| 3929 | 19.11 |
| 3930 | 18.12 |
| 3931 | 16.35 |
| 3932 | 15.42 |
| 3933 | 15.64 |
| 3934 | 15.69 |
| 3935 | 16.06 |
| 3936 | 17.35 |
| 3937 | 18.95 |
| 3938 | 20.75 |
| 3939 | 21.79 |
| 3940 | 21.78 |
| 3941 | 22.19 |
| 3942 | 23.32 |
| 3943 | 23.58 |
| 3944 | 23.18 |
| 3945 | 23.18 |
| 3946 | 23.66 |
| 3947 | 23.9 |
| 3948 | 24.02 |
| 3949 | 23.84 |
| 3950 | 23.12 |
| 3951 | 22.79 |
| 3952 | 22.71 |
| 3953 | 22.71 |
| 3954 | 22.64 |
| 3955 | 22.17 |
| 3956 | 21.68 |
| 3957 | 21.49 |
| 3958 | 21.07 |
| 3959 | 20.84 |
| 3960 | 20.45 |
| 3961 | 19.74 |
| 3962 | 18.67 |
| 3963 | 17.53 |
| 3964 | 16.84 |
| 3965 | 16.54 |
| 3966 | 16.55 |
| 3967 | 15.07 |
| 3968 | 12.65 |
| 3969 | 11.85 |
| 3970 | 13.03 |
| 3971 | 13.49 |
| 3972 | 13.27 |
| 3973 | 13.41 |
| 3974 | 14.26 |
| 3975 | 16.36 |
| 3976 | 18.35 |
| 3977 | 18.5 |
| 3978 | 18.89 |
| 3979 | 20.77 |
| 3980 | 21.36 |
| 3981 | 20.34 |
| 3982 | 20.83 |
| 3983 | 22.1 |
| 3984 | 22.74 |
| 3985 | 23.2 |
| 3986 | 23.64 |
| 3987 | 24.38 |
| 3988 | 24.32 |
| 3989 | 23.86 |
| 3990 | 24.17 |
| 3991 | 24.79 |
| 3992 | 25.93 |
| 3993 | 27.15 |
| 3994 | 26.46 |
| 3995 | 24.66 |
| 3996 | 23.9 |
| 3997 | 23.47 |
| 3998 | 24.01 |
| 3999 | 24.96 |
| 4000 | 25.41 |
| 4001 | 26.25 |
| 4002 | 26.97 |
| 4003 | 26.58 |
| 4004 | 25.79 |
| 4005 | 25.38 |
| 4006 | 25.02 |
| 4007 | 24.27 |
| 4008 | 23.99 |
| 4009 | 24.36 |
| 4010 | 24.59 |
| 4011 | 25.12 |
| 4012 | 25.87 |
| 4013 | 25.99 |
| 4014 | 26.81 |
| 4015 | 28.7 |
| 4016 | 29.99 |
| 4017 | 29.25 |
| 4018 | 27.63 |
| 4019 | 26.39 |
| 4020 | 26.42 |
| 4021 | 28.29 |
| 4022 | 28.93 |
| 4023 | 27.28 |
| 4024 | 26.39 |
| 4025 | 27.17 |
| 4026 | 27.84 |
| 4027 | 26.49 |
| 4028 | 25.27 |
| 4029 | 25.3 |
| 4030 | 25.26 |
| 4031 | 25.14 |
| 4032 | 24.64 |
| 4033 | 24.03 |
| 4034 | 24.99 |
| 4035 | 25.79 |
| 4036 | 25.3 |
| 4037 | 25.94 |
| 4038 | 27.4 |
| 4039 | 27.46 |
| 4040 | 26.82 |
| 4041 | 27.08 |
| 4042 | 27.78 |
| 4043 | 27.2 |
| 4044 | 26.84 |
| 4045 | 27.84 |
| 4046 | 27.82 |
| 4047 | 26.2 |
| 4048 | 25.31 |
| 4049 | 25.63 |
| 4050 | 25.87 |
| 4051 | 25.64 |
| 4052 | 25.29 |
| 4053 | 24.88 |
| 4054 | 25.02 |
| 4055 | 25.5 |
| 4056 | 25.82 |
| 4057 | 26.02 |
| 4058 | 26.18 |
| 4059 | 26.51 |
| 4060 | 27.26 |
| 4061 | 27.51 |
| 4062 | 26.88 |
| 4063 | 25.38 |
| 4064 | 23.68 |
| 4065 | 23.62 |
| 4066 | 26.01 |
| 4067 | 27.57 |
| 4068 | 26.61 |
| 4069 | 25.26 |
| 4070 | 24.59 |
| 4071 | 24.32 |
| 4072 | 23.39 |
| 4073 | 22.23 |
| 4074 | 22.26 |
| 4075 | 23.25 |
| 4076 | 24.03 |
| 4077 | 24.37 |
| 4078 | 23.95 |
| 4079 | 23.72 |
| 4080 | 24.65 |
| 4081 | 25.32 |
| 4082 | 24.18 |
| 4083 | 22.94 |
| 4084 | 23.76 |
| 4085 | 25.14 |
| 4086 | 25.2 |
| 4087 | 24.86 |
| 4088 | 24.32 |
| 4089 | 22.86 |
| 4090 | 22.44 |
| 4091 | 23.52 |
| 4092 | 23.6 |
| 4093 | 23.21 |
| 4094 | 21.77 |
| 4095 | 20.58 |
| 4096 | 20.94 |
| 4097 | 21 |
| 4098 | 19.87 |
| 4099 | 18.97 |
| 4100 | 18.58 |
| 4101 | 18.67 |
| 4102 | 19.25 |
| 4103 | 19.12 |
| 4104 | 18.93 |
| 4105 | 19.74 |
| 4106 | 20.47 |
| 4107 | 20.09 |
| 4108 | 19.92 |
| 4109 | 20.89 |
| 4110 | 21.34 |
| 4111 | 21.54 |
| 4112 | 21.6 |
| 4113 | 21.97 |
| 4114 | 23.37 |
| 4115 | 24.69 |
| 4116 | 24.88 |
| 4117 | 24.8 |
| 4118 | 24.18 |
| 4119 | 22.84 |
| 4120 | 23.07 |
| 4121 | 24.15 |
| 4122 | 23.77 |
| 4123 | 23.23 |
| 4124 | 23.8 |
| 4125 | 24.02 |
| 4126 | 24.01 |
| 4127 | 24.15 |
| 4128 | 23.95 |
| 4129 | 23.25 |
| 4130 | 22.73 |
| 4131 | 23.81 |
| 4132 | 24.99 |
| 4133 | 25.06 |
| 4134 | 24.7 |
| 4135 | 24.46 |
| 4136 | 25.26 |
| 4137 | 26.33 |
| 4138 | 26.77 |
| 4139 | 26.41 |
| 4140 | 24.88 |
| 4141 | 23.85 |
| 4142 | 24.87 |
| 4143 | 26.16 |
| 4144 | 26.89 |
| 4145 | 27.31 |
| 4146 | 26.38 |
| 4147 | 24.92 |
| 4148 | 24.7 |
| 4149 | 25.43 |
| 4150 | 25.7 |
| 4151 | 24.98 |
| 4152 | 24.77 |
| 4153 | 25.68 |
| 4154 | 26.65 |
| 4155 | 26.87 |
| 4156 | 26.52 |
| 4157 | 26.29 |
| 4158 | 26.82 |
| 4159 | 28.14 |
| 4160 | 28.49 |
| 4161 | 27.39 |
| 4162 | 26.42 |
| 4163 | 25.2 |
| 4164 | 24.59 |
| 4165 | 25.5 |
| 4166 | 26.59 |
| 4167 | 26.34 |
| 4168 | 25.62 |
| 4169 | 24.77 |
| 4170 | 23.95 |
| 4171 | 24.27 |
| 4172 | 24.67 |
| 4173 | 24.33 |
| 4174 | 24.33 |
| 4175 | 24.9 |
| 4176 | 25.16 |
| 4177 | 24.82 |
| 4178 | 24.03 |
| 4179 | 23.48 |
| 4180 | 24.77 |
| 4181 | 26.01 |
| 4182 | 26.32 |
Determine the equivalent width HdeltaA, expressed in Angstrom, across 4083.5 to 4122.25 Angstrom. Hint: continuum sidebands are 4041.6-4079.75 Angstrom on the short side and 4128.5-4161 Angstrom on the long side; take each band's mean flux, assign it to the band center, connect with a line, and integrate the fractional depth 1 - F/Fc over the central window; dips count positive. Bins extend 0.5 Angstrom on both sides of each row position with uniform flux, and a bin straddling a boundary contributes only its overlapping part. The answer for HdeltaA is 5.3 Angstrom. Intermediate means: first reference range 25.4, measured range 22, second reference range 25.7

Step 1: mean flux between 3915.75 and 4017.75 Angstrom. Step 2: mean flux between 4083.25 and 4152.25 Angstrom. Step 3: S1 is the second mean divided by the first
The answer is 1.08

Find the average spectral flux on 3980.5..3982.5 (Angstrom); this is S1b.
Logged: 20.6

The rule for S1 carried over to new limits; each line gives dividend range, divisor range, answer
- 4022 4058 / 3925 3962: 1.26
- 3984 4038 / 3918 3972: 1.29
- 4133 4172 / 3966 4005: 1.21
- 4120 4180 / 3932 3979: 1.31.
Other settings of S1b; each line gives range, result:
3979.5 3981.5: 20.9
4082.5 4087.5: 24.4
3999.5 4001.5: 25.8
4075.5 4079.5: 24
